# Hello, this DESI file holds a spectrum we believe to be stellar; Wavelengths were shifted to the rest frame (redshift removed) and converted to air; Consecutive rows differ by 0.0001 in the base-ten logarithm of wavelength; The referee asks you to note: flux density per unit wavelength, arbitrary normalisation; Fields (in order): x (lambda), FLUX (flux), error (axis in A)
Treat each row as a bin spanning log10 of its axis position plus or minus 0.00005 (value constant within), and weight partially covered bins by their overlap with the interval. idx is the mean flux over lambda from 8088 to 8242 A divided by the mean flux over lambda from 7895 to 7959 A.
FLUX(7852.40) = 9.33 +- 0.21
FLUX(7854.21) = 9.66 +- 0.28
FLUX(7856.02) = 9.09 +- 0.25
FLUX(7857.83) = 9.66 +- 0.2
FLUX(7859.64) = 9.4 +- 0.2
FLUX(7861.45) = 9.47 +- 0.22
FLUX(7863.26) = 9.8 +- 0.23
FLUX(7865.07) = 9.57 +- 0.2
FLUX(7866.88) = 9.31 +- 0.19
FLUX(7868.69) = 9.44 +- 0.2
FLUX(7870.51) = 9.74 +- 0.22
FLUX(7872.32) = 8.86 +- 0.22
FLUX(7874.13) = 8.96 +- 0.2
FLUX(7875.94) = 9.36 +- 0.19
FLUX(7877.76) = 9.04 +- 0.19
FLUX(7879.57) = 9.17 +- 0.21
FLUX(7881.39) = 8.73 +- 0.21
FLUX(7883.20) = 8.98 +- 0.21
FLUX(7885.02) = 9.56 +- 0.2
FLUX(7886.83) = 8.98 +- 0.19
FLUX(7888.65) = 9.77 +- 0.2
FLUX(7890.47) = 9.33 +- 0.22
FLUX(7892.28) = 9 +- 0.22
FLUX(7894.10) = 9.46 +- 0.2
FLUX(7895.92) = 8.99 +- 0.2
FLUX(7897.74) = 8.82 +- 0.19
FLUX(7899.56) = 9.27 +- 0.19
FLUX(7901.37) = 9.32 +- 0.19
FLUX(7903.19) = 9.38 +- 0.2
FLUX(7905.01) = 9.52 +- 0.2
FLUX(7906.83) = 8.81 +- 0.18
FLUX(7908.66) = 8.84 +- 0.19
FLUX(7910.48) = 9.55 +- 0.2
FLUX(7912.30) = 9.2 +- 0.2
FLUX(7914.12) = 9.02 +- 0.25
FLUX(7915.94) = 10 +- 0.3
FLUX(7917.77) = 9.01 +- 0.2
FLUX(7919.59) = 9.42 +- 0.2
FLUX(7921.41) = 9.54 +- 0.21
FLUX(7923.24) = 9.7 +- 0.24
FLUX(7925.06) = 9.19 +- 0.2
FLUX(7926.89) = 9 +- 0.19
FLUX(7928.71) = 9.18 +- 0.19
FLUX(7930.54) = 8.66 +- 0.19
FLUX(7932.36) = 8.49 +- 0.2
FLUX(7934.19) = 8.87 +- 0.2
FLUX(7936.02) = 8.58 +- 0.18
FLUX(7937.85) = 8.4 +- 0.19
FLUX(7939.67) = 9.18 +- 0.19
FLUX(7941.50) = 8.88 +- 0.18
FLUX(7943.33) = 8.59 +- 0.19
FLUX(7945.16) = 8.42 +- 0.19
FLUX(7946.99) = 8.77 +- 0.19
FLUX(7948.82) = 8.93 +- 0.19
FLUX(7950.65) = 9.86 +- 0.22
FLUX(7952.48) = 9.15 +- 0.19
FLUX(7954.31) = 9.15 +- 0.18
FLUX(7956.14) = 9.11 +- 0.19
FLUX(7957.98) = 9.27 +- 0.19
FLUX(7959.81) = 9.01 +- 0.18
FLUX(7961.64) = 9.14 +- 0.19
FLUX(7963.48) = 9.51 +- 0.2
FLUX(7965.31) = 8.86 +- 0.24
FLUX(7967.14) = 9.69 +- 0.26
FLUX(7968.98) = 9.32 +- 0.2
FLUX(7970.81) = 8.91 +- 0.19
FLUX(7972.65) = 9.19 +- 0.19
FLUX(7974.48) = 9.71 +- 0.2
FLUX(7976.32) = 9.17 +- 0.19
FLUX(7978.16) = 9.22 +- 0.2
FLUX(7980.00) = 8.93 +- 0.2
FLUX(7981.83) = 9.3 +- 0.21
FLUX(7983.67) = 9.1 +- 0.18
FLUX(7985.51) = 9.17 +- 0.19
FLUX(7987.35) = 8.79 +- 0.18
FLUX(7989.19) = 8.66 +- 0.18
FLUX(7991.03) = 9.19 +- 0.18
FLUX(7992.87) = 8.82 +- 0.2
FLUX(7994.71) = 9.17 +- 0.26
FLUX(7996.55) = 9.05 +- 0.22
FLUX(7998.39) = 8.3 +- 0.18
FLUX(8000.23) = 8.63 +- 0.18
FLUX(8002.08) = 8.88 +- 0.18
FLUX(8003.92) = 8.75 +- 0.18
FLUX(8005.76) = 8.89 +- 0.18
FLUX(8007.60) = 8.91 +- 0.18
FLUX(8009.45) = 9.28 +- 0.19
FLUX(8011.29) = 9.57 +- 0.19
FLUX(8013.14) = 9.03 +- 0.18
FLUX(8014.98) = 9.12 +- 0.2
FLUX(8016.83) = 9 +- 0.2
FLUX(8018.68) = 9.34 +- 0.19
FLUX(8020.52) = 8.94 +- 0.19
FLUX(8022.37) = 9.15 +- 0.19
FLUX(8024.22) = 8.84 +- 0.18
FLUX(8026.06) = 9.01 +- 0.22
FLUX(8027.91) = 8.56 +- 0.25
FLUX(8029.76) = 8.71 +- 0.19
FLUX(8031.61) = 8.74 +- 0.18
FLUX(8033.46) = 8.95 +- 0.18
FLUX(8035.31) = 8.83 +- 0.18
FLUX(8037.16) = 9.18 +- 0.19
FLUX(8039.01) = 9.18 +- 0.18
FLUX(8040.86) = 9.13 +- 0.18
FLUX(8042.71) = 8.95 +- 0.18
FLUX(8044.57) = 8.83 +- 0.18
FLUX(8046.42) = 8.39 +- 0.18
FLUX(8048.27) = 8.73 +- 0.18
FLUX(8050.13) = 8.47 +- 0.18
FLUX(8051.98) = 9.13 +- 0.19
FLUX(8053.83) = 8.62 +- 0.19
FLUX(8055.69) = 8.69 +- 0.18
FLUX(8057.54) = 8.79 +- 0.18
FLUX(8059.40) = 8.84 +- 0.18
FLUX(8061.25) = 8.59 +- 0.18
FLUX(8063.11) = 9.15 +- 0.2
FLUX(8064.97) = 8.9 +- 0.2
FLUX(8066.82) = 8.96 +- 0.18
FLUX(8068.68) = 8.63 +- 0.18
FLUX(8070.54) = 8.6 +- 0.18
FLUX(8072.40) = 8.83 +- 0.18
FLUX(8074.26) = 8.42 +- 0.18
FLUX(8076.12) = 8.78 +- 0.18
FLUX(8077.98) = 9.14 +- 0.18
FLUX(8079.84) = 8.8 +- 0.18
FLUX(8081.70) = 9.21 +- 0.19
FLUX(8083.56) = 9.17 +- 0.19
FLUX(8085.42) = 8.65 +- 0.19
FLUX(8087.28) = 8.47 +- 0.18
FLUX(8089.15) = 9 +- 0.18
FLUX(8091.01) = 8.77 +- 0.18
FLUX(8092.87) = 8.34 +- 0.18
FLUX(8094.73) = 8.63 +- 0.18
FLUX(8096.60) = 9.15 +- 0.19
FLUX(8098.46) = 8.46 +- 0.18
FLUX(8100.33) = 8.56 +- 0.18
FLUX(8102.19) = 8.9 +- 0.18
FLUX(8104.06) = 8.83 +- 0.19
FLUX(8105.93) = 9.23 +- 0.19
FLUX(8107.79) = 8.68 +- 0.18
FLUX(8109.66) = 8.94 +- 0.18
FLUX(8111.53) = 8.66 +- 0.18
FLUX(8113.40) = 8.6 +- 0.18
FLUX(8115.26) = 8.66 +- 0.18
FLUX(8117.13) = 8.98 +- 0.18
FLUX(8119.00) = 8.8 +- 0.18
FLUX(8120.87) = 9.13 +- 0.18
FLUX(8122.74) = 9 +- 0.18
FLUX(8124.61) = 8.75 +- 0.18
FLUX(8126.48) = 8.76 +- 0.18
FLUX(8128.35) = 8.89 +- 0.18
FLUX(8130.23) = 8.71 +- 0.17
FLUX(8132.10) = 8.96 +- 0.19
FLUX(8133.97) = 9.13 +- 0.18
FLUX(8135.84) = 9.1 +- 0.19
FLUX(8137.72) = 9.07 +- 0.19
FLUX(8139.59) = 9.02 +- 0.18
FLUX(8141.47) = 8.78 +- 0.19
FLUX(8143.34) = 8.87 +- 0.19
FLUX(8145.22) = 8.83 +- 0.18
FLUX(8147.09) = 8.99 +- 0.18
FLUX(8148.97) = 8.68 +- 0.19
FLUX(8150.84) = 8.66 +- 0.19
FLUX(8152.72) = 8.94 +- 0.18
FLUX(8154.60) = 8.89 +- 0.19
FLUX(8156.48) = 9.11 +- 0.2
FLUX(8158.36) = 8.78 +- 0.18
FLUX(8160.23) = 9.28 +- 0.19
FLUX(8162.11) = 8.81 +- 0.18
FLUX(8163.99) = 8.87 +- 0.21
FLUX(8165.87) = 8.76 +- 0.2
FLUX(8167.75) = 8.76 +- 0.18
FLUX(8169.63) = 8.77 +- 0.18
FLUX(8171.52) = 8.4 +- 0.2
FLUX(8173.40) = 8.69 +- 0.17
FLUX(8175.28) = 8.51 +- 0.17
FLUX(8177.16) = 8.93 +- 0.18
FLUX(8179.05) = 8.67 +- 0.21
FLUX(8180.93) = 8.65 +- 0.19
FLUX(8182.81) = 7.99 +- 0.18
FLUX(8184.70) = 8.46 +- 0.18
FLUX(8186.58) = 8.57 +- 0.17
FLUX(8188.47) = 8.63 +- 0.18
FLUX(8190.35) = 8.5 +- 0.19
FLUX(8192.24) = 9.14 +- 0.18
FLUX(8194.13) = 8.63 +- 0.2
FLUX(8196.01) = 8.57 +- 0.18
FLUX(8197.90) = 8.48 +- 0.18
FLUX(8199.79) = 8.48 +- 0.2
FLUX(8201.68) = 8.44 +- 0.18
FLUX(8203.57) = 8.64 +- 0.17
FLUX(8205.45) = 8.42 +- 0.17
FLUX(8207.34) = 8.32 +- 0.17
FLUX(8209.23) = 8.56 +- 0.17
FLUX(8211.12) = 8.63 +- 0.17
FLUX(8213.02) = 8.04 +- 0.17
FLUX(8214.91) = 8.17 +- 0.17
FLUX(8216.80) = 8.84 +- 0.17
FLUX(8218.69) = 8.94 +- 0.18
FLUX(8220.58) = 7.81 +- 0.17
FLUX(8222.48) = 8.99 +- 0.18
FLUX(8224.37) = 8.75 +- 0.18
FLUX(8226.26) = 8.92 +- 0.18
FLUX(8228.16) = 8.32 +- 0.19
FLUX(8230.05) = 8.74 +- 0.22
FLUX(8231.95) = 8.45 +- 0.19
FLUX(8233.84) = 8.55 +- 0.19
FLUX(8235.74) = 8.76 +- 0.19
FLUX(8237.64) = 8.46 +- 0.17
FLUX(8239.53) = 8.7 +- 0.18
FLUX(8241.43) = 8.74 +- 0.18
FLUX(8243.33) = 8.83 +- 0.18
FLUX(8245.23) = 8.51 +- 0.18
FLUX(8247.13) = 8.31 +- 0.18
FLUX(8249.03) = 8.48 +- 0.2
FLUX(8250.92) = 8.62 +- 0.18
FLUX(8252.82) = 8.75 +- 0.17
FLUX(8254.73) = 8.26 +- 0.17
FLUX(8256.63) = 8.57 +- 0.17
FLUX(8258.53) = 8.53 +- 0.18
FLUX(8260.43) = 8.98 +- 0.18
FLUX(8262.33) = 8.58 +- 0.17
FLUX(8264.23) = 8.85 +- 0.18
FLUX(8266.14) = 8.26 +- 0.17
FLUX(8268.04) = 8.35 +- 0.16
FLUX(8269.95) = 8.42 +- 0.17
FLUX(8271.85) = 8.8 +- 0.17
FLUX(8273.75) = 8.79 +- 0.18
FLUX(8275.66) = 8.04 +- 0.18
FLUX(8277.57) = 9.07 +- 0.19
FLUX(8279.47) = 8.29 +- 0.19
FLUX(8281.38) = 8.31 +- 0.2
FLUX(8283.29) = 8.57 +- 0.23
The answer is 0.96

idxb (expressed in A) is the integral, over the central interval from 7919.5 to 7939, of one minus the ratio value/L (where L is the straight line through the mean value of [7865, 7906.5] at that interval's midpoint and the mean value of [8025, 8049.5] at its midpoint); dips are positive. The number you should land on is 0.29 A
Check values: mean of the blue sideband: 9.23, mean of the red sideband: 8.86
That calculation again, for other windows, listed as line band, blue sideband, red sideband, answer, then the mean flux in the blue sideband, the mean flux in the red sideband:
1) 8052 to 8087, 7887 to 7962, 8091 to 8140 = 0.33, 9.11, 8.84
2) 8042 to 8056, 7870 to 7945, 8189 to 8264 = 0.25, 9.12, 8.58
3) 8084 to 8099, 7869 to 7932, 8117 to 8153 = 0.42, 9.21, 8.9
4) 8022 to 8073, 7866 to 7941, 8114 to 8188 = 0.71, 9.16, 8.81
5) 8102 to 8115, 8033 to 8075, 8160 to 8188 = -0.12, 8.82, 8.66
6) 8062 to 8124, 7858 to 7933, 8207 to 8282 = 0.28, 9.25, 8.56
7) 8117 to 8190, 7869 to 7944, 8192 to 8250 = -1.01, 9.13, 8.56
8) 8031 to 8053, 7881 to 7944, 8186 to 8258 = 0.04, 9.13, 8.57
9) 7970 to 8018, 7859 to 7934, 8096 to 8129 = 0.12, 9.24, 8.83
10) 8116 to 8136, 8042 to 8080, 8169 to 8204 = -0.57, 8.77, 8.58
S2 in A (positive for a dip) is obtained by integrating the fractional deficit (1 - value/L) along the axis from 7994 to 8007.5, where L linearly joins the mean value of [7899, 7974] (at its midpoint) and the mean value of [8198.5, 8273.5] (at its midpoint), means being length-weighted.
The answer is 0.3 A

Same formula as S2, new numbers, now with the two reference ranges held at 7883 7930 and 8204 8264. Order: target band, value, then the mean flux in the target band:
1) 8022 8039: 0.2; 8.89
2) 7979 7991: 0.1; 9.01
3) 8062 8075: 0.2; 8.78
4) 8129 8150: -0.4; 8.92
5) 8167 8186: 0.2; 8.58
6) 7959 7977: -0.2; 9.25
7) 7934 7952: 0.6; 8.85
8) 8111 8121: 0.0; 8.79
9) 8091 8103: 0.2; 8.68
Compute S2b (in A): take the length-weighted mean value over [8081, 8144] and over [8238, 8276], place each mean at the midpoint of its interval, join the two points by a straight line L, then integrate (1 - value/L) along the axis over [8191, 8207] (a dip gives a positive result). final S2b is 0.2 A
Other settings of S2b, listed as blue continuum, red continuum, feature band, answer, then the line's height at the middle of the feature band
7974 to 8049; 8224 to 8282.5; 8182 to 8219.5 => 0.6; 8.66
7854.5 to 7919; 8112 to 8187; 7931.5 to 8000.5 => 0.9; 9.13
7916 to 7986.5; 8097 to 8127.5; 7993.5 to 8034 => 0.2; 8.99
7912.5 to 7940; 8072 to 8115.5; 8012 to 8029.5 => -0.2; 8.92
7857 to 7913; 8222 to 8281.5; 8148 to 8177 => -0.1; 8.76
